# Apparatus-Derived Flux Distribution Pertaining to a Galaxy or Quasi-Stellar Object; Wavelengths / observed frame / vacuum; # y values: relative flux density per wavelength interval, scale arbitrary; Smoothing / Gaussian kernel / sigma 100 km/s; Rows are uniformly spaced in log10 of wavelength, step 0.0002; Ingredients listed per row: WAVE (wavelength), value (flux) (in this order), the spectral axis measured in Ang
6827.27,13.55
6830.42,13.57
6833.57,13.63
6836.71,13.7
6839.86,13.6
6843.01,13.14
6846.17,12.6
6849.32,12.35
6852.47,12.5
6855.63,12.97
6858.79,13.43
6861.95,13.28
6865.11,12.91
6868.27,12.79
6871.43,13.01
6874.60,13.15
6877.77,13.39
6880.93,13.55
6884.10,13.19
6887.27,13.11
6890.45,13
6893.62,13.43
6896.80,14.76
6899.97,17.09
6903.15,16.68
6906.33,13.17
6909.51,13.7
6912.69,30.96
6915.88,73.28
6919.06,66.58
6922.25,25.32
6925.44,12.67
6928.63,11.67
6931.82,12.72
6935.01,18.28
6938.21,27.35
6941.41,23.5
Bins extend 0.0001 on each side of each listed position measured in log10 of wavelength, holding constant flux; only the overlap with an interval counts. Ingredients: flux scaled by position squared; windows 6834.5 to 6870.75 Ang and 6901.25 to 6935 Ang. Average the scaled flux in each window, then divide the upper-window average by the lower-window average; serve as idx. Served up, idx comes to 2.12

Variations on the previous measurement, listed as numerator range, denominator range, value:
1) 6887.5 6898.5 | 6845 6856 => 1.10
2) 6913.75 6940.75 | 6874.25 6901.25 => 2.24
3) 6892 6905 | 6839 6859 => 1.22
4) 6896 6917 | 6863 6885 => 1.92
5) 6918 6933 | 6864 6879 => 1.92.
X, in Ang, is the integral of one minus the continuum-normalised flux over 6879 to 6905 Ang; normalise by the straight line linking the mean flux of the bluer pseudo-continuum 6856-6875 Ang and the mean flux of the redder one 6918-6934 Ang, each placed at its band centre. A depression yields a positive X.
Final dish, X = 5.2 Ang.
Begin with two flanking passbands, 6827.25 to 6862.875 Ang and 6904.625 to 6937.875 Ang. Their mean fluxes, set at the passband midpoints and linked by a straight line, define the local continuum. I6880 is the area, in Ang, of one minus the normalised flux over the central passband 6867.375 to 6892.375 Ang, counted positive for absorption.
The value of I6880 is 8.34 Ang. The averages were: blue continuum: 13.2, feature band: 13.2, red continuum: 27.8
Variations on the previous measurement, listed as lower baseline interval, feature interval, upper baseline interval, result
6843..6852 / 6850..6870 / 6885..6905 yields 0.26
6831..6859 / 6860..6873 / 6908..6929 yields 4.27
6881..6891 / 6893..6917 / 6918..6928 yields -0.17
